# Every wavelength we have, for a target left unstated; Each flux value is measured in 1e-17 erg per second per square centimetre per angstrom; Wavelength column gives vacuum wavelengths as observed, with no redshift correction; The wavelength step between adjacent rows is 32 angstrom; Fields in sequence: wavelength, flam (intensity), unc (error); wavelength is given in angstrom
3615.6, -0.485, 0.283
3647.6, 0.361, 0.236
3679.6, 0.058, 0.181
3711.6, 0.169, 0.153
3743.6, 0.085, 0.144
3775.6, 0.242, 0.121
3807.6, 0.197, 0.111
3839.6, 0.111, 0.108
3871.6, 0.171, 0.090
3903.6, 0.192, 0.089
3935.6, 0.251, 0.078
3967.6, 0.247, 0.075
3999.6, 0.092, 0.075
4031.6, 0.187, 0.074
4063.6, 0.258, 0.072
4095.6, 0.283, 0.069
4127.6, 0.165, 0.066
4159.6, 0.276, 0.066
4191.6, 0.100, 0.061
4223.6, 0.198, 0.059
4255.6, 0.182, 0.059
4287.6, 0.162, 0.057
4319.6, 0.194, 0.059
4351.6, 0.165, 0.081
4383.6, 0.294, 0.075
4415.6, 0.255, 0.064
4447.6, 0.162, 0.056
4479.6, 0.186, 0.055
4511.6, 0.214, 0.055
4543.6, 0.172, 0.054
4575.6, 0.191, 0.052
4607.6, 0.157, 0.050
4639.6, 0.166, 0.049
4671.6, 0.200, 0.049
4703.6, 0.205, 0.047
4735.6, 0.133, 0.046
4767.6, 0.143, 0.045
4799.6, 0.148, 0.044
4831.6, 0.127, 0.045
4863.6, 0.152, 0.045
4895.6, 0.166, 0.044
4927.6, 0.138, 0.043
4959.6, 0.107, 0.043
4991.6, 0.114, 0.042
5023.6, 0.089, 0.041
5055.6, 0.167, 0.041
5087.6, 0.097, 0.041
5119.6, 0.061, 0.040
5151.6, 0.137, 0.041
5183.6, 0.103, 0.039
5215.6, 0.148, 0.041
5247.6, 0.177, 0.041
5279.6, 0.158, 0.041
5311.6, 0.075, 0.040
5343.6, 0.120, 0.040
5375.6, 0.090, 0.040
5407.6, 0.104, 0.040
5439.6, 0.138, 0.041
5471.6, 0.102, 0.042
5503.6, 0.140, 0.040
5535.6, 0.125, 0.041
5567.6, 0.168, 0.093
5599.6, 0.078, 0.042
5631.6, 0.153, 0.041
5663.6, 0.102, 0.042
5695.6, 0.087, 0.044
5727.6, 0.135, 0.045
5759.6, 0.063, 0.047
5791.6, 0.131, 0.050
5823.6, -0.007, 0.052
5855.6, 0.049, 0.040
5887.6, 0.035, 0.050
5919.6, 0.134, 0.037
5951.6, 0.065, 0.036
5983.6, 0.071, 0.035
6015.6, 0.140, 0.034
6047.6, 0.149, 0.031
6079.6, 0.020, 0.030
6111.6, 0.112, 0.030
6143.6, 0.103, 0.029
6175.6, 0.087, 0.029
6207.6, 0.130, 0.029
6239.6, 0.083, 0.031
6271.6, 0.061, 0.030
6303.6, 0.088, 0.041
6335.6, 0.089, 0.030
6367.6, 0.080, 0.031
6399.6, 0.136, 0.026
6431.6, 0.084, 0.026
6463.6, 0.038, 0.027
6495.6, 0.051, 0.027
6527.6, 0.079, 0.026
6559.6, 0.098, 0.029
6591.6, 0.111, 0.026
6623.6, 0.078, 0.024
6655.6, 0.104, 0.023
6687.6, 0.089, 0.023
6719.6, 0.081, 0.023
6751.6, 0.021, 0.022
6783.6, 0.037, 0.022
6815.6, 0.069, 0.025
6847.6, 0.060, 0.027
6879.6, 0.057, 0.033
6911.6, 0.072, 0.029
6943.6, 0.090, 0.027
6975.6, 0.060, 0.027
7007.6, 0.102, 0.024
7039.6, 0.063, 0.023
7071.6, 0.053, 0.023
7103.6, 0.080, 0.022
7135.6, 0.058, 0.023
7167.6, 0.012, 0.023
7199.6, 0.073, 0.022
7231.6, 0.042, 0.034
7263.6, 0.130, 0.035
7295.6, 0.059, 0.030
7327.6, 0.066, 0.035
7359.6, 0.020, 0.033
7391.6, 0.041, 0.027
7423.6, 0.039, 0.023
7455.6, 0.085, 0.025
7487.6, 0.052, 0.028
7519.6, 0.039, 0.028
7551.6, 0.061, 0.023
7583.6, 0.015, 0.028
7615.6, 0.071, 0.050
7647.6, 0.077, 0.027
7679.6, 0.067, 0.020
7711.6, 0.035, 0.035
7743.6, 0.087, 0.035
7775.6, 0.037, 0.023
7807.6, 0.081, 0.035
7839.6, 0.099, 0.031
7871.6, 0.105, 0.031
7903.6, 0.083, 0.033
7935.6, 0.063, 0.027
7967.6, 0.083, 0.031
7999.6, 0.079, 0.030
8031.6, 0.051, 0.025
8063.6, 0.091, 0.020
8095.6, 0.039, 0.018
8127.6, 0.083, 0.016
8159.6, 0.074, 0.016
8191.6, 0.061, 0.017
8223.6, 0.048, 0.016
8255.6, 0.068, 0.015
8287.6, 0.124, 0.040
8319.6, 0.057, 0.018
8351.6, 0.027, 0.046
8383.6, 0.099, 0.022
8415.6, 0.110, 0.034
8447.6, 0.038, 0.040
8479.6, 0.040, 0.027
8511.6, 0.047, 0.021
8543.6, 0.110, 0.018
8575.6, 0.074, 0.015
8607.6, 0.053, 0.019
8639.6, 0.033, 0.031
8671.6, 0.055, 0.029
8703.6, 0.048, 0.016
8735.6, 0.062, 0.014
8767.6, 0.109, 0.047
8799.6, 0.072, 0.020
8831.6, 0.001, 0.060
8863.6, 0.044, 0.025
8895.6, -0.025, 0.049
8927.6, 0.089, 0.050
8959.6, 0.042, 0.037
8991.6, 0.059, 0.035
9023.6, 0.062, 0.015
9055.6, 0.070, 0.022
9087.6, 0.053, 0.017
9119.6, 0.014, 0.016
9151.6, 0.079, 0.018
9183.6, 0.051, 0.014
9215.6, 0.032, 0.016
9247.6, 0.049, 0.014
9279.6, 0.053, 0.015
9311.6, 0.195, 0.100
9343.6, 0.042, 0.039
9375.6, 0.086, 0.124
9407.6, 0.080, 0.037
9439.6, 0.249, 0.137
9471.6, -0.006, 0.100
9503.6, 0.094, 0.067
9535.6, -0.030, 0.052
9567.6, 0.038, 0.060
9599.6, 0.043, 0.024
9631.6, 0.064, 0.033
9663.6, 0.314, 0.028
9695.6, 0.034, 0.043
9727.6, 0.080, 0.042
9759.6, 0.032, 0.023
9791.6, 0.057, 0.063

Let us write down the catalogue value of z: 1.593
